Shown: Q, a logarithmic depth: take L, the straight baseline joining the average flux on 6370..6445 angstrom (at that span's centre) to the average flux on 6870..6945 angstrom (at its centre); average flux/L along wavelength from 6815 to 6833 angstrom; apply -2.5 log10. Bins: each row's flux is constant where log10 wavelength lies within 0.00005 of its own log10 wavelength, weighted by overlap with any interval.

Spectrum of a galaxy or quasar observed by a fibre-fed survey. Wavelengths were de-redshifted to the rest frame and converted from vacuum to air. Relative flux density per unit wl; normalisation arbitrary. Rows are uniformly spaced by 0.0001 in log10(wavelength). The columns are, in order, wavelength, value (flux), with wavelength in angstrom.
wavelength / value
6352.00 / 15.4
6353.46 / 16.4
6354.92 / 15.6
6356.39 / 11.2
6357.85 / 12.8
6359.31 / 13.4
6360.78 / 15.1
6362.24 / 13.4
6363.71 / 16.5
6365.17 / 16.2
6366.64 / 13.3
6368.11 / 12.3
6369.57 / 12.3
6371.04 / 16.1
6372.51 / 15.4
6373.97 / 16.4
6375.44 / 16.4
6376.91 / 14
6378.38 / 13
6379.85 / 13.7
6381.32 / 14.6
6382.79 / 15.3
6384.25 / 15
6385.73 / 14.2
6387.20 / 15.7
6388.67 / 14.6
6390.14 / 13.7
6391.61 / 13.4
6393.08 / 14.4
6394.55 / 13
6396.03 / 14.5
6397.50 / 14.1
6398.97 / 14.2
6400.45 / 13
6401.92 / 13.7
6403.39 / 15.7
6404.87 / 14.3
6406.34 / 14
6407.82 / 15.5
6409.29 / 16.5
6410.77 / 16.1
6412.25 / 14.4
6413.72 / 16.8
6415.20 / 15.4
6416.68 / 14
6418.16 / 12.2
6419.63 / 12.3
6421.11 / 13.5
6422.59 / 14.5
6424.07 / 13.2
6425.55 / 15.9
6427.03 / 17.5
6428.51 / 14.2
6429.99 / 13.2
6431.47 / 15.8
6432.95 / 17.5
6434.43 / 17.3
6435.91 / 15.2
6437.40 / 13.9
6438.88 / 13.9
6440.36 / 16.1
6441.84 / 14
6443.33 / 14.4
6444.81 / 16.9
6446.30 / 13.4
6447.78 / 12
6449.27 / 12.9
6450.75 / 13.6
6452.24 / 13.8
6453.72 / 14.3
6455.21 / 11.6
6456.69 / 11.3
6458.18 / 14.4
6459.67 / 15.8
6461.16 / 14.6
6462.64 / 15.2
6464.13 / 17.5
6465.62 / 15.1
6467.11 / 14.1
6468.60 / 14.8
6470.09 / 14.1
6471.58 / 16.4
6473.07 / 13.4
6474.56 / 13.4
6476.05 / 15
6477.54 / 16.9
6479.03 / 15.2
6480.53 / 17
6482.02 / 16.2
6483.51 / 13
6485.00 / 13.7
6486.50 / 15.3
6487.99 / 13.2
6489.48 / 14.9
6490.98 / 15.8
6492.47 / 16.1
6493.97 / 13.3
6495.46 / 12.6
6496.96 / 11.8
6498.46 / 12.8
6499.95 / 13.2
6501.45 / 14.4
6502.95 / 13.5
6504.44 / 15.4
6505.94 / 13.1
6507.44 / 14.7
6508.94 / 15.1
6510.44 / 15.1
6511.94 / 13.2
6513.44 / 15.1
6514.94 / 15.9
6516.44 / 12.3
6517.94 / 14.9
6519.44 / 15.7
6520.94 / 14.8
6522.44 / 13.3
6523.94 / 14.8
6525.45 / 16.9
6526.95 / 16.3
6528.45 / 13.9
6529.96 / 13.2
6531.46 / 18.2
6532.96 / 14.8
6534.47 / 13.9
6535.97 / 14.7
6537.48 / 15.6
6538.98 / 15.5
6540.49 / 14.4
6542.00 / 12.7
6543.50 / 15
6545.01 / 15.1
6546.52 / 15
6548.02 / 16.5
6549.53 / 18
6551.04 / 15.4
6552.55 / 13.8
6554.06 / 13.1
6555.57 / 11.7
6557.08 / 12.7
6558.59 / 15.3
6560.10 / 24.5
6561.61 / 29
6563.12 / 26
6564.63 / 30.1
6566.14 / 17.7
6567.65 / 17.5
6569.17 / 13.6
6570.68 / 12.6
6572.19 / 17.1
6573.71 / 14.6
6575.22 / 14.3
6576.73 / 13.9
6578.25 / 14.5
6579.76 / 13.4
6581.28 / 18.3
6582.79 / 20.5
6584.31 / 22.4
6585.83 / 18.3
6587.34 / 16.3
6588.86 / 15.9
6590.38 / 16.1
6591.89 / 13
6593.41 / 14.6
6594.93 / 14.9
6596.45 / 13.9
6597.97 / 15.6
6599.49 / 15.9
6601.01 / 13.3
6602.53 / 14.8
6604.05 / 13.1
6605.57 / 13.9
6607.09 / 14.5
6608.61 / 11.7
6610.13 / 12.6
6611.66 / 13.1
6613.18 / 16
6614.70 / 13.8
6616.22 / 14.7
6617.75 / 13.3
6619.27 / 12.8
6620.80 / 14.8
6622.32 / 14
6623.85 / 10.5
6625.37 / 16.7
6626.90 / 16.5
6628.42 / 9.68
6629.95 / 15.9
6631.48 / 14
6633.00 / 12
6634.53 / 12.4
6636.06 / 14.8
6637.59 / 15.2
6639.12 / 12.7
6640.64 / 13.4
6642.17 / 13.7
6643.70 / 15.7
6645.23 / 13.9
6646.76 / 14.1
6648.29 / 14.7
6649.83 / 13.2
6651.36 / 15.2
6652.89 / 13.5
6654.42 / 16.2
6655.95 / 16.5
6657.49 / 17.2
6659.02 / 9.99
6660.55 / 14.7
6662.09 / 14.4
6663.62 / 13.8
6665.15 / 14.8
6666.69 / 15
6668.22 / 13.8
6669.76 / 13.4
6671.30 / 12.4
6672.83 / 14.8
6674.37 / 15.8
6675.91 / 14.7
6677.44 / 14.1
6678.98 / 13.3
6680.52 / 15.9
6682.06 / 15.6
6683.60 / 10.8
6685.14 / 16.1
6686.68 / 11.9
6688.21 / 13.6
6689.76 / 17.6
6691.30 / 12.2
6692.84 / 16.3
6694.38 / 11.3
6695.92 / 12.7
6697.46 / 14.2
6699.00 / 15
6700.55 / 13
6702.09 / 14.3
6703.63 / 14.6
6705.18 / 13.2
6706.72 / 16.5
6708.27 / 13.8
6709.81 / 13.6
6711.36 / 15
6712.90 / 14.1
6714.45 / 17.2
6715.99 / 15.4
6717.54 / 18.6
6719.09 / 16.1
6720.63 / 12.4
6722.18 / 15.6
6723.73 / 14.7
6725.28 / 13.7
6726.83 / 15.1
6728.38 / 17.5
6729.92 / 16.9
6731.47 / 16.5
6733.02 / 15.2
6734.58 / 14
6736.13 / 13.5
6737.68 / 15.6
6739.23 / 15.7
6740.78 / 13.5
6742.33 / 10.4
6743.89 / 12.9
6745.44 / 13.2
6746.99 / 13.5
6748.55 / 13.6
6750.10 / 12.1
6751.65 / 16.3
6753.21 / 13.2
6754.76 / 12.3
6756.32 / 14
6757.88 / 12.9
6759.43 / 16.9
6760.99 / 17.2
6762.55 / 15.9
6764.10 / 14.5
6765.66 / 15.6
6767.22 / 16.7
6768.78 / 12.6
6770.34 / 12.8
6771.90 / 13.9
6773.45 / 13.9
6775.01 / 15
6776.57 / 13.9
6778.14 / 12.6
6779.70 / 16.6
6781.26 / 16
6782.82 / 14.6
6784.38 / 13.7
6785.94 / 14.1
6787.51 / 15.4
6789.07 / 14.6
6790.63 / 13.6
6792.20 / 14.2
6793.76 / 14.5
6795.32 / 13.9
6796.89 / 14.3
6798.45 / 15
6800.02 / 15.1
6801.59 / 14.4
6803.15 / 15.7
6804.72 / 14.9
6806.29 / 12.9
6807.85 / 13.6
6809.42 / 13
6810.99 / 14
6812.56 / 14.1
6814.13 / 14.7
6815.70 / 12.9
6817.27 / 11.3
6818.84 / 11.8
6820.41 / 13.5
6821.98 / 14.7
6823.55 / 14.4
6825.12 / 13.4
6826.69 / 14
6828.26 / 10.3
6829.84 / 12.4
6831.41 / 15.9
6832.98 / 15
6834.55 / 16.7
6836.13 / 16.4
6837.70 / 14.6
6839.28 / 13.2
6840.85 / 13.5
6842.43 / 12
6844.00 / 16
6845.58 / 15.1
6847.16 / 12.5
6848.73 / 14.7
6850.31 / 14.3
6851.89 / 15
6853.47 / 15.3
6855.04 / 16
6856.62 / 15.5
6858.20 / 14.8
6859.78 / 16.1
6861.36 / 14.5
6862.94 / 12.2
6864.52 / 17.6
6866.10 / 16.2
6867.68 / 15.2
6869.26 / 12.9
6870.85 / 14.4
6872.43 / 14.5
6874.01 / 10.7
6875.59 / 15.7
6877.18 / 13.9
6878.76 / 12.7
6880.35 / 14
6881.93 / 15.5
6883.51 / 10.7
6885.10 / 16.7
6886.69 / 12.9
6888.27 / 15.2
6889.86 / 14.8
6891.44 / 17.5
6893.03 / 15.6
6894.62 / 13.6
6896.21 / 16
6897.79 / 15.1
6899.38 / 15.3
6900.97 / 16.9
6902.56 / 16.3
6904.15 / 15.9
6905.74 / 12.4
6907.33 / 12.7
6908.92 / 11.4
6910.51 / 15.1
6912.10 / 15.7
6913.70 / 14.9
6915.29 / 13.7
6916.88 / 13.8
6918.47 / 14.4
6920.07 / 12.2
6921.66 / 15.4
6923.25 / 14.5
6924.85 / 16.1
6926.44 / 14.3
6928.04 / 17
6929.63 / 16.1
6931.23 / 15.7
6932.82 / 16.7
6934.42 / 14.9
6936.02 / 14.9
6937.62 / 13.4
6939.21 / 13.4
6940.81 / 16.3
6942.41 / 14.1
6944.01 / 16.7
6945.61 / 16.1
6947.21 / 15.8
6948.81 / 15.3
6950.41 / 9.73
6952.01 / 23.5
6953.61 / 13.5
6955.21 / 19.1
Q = 0.113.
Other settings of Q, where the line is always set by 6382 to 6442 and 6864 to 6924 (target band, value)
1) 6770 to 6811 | 0.017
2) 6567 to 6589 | -0.112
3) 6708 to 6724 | -0.045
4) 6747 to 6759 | 0.075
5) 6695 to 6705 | 0.054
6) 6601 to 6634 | 0.069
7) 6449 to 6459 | 0.118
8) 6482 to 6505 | 0.050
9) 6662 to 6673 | 0.045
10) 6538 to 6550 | -0.042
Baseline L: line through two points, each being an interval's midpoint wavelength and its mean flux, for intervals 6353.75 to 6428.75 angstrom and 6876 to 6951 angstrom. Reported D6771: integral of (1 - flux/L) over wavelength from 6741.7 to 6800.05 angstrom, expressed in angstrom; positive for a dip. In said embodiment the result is 1.6 angstrom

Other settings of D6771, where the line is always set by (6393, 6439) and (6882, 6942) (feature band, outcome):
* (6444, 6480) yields 0.7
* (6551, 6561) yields -0.5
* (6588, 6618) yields 1.0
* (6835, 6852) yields 0.5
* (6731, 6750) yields 1.2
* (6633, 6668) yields 1.1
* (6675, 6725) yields 0.9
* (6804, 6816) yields 0.8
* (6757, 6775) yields -0.1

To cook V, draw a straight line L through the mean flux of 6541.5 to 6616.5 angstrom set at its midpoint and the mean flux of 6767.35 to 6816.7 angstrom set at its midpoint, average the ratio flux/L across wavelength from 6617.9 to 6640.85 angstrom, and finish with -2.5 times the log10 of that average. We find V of 0.14 mag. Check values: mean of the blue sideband 16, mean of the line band 13.7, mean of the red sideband 14.2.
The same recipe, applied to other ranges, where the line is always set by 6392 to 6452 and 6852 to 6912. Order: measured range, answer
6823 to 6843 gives 0.05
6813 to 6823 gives 0.11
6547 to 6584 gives -0.18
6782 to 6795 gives 0.02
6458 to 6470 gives -0.04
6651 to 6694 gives 0.02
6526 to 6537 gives -0.03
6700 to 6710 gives 0.03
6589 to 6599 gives -0.01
